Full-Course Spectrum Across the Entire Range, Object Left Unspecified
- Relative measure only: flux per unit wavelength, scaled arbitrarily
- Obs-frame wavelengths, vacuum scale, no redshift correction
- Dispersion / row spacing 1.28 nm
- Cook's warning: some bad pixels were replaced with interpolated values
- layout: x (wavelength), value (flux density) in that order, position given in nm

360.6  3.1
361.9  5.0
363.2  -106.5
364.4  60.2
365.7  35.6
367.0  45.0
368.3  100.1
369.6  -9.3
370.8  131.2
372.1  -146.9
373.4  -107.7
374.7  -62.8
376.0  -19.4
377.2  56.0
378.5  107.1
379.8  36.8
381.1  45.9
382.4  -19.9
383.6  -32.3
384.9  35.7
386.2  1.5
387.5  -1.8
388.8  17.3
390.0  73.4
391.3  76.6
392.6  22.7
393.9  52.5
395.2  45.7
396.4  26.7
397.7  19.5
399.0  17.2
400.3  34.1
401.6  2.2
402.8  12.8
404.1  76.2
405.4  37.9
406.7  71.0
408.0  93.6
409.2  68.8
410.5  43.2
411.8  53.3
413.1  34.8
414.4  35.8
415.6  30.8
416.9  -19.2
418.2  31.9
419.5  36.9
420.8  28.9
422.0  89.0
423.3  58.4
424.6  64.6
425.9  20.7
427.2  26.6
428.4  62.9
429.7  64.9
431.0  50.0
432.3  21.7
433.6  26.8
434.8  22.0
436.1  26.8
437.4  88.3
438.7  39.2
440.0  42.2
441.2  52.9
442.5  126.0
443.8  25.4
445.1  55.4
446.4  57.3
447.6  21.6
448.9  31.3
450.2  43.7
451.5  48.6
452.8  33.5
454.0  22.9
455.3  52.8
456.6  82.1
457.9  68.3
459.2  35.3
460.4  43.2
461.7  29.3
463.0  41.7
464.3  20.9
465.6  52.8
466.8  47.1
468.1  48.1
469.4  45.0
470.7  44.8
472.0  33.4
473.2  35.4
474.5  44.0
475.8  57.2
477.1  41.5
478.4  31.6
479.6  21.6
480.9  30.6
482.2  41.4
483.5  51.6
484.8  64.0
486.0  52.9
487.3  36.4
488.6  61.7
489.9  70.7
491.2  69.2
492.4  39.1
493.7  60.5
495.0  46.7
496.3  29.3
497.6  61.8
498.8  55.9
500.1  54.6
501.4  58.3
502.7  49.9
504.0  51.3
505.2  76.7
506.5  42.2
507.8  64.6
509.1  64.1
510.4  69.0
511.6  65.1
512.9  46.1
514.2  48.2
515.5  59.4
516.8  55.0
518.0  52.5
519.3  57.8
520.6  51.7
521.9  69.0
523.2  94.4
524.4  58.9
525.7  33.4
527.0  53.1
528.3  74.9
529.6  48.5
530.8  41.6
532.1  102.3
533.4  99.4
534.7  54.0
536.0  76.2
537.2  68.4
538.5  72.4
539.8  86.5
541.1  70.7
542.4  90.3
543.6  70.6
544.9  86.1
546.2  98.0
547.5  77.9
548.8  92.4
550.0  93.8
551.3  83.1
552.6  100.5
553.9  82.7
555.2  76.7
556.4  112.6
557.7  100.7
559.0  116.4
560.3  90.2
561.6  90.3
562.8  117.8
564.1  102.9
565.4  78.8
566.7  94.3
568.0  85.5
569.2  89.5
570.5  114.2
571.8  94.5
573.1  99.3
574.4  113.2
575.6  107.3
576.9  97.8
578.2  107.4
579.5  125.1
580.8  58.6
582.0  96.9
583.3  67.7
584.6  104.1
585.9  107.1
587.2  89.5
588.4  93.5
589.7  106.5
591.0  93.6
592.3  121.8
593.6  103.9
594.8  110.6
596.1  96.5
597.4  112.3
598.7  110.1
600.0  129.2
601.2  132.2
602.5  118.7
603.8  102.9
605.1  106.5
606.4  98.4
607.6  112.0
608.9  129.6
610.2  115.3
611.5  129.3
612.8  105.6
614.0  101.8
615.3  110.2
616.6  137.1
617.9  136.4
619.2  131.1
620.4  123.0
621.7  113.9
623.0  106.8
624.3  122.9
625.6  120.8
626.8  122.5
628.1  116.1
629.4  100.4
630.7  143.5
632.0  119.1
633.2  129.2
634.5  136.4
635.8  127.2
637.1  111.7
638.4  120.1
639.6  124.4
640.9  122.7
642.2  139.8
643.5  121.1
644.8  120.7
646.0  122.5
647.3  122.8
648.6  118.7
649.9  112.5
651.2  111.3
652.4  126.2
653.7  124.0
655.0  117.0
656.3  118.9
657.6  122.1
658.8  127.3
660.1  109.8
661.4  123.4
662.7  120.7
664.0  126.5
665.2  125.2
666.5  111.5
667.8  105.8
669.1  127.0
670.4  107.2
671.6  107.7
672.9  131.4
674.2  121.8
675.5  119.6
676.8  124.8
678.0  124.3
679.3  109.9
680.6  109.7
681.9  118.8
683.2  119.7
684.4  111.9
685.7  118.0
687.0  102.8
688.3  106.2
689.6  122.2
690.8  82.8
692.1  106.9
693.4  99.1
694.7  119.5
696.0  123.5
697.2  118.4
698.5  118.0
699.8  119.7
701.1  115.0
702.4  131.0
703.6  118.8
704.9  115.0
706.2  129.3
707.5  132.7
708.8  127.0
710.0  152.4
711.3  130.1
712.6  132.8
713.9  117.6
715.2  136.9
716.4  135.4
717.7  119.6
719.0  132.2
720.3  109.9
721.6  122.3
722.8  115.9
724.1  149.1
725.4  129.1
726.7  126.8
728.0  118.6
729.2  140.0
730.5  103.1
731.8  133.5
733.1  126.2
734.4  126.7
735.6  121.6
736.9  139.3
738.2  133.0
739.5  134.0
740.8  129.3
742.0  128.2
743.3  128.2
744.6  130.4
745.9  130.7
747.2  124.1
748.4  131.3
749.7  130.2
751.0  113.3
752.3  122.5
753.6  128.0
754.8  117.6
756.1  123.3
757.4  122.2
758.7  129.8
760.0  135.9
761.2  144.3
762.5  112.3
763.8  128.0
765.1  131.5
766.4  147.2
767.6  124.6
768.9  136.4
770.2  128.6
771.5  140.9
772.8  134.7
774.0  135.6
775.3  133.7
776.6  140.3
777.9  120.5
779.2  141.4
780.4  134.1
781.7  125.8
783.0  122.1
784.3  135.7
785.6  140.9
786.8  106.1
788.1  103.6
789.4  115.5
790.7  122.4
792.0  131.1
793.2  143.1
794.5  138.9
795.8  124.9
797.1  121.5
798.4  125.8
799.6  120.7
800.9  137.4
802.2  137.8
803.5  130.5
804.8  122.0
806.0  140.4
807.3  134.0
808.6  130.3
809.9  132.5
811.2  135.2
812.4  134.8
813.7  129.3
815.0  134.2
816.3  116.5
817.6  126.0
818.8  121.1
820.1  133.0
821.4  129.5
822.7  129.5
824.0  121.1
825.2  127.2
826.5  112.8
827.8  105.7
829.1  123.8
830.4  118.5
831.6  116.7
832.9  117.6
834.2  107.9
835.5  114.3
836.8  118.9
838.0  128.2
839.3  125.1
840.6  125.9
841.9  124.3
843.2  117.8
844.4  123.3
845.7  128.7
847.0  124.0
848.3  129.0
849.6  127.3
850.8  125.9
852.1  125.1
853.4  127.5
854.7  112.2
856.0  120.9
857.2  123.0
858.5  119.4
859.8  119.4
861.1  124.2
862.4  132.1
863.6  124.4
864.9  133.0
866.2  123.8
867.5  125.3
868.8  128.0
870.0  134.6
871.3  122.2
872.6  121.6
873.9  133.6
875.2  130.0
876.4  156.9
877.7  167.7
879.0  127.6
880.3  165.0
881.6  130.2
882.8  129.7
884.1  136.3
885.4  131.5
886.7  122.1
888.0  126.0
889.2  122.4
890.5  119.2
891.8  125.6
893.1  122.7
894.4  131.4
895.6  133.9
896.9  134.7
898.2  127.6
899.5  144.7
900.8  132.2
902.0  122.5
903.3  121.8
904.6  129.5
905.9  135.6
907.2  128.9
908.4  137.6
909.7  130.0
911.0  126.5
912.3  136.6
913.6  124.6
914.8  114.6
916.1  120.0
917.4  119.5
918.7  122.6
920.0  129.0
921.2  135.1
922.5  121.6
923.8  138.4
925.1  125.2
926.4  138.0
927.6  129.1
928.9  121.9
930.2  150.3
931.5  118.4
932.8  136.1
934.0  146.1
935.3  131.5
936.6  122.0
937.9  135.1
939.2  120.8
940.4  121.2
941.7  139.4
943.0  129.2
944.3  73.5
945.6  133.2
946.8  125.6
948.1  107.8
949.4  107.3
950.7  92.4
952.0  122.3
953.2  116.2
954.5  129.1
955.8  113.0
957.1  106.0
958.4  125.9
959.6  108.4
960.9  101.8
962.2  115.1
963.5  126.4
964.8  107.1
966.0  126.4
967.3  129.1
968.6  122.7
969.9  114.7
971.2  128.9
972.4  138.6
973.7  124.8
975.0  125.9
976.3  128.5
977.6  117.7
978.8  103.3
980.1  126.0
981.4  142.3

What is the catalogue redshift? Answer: 0.336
